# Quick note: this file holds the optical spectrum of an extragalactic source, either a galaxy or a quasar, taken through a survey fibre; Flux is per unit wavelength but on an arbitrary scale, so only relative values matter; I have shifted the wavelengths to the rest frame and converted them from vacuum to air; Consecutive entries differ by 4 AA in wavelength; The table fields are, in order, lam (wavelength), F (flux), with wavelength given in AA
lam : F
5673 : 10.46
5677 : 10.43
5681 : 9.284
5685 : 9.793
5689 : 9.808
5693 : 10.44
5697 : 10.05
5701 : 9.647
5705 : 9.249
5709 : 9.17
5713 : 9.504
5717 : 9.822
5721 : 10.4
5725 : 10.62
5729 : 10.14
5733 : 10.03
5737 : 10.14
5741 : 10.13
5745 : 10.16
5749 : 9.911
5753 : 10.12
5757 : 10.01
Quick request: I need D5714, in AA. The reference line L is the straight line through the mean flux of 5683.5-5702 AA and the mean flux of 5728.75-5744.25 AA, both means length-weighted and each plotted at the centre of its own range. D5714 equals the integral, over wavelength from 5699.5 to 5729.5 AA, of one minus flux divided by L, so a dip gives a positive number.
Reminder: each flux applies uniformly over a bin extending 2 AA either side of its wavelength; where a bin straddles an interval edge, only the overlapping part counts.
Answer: 0.7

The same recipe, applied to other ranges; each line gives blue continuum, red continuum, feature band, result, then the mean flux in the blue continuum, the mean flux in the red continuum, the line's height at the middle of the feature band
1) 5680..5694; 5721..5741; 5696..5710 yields 0.6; 9.83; 10.2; 9.98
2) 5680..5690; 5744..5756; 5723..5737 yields -0.5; 9.64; 10.1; 9.93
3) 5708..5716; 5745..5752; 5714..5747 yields -1.5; 9.42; 10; 9.72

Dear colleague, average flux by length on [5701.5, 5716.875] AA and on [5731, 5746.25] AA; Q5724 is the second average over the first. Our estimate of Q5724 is 1.08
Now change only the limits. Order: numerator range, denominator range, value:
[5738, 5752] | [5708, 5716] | 1.07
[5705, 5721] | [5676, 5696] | 0.96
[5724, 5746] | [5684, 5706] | 1.03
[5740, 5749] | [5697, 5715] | 1.07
